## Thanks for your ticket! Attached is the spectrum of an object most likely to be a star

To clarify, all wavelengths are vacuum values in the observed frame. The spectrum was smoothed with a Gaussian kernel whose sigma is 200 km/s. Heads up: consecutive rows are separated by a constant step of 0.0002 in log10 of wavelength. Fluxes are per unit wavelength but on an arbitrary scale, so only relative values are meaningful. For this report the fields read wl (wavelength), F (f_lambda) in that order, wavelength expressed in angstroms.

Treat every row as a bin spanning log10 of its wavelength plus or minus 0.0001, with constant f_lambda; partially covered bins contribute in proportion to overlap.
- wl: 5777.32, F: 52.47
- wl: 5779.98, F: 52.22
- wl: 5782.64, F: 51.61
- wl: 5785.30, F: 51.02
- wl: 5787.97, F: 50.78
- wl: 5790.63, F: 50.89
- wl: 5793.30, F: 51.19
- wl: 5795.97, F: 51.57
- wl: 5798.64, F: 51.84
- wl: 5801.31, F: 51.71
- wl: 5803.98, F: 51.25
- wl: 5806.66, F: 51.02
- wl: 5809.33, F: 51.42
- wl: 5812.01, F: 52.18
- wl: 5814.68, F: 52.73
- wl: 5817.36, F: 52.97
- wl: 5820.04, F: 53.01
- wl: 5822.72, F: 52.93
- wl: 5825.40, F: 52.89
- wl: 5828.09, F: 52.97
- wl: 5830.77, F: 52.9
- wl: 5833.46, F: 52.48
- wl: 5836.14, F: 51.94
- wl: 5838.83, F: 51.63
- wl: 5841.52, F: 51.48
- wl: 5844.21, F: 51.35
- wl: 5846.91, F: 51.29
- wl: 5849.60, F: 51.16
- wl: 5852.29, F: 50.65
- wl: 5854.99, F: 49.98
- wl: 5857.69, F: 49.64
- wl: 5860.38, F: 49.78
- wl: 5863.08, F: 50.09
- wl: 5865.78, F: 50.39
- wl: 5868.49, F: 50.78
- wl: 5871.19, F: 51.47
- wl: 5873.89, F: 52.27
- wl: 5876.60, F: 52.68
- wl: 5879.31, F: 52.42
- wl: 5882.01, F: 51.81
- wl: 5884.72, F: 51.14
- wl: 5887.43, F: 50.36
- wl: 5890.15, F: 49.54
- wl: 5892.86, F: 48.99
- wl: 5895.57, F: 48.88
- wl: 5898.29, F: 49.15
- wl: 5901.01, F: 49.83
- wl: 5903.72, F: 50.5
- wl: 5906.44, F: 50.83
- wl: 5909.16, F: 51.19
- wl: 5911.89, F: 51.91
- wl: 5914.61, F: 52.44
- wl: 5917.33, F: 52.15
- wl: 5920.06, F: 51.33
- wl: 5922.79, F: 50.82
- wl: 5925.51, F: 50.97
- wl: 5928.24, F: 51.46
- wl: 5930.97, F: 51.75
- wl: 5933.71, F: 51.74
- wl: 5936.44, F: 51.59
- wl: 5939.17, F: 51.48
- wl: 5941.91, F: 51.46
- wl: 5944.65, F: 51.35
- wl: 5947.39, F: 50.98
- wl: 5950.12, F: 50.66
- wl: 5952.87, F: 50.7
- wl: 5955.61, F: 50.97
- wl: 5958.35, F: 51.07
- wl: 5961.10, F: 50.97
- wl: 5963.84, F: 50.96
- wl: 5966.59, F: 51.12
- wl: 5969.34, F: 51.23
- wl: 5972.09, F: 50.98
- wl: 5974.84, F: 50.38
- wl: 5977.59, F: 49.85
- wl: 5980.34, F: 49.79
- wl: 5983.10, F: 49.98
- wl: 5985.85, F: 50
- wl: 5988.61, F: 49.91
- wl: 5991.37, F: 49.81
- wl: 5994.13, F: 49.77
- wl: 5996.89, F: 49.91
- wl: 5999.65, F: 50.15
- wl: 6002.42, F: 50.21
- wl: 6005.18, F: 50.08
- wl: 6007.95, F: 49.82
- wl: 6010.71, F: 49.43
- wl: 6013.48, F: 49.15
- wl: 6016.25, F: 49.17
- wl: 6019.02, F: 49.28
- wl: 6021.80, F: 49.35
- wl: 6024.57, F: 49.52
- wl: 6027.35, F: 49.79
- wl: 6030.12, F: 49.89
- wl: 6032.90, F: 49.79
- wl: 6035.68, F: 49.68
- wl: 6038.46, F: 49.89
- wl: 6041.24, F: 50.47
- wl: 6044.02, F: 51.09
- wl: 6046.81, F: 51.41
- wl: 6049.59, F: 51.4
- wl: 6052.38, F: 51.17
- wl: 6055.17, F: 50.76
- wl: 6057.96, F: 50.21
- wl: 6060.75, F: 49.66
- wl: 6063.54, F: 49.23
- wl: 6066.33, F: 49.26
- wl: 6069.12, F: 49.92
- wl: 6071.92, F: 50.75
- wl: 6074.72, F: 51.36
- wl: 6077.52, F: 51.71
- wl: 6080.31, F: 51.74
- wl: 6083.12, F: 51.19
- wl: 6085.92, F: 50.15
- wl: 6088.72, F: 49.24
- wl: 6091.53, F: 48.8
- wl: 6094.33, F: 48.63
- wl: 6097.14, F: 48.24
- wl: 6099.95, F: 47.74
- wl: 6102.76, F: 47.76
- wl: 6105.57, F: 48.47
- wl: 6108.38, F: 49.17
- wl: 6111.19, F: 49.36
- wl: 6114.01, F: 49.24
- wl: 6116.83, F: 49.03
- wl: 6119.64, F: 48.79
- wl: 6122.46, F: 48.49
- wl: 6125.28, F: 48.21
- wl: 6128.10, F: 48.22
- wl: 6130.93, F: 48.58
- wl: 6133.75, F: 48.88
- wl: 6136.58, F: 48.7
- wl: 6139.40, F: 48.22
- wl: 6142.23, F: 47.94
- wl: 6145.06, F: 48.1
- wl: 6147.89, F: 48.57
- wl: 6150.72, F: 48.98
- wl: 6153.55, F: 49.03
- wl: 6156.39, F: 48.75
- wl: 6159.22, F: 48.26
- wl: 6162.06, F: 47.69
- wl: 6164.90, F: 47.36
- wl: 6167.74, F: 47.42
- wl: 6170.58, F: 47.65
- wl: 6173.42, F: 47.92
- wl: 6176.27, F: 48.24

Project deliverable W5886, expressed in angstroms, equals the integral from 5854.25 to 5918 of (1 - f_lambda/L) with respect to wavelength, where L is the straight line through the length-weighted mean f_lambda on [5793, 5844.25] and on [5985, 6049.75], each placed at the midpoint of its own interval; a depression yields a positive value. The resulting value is 0.8 angstroms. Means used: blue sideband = 52.1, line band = 50.8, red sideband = 49.9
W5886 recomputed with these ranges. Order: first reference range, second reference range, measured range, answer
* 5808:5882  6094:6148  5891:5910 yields 0.4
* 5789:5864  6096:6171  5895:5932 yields -0.2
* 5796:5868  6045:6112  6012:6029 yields 0.3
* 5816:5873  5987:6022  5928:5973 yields -0.8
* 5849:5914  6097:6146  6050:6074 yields -0.6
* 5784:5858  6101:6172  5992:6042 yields -0.1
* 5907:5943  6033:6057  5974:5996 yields 0.5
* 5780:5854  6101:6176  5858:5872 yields 0.2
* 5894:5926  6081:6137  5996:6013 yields 0.0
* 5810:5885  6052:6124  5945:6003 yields 0.1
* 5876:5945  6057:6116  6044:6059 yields -0.3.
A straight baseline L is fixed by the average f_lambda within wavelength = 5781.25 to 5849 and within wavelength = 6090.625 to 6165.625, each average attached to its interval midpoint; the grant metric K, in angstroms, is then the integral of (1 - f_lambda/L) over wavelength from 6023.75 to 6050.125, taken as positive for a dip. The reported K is -0.4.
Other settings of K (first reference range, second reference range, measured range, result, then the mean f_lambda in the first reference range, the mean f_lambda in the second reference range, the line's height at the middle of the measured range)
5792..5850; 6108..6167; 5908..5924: -0.22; 52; 48.5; 51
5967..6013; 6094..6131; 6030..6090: -1.53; 50.1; 48.6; 49.2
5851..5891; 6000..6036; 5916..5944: -0.61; 50.9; 49.6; 50.4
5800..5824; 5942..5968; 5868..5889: -0.01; 52.1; 51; 51.6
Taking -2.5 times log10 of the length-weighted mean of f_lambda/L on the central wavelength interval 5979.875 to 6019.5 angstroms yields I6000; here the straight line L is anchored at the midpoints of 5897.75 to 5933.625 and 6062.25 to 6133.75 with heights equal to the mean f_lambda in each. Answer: 0.01 mag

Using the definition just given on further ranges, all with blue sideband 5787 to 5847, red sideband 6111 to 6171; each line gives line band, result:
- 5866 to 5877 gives -0.004 mag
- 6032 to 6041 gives -0.007 mag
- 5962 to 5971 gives -0.017 mag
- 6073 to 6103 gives -0.017 mag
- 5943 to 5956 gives -0.009 mag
